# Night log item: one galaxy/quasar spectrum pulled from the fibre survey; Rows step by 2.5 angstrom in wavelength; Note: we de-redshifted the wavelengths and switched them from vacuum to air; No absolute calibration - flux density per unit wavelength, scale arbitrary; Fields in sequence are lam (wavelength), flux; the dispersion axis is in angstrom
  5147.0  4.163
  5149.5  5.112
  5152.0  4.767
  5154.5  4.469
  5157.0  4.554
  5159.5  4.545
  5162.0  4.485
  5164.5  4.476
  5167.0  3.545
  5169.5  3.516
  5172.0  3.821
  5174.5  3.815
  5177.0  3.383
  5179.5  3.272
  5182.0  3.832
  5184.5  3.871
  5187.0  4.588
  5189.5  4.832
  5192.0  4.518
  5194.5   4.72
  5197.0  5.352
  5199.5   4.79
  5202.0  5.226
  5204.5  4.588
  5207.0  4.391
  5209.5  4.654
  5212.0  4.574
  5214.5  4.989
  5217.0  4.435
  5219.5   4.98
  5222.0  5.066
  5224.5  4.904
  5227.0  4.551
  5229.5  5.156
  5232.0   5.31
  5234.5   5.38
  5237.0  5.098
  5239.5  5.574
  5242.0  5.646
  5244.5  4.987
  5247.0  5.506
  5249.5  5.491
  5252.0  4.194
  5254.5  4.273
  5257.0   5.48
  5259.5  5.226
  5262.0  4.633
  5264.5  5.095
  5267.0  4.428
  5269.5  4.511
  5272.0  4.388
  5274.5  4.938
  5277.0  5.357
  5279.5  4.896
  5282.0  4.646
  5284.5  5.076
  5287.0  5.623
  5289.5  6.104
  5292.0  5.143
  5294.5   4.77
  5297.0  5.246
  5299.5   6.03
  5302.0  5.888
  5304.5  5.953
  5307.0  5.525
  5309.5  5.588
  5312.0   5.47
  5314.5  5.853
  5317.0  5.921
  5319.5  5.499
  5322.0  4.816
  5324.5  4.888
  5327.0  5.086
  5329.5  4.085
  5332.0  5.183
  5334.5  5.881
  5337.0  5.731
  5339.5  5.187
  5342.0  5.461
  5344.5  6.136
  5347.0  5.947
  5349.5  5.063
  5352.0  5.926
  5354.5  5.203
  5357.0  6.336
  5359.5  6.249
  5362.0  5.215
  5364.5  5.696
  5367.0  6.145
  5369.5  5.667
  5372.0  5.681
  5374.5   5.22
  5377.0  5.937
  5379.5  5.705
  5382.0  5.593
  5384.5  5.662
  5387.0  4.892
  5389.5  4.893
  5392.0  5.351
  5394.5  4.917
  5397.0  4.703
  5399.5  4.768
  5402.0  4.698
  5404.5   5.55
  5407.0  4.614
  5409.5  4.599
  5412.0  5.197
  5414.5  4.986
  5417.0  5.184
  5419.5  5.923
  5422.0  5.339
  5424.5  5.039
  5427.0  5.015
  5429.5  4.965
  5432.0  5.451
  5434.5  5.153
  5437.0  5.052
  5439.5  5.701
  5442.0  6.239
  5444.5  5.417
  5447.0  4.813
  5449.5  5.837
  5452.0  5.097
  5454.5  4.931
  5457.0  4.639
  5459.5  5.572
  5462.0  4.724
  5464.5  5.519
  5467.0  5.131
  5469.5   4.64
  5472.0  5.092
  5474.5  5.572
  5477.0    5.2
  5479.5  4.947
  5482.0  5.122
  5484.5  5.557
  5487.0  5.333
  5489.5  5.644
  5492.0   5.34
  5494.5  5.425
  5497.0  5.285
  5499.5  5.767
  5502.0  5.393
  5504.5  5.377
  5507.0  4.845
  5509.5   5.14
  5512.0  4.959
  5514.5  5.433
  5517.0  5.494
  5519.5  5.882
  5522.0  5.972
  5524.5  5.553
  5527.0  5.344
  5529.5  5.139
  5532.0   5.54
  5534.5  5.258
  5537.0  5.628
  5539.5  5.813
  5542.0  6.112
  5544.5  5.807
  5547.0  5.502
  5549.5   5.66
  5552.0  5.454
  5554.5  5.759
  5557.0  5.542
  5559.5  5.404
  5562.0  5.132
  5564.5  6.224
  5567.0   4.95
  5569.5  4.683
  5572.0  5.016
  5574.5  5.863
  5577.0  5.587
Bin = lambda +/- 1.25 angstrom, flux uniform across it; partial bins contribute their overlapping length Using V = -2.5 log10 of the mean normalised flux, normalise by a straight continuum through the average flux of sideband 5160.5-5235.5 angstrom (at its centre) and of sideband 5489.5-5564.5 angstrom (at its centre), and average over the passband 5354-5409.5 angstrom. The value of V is -0.07 mag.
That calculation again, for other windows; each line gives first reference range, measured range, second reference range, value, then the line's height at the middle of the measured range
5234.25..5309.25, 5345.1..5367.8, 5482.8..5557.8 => -0.09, 5.28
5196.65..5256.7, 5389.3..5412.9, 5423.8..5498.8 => 0.05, 5.18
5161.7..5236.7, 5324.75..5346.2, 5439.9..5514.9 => -0.10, 4.88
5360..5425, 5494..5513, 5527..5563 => 0.04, 5.48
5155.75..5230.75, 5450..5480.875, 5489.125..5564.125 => 0.04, 5.3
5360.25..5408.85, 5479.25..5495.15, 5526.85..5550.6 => 0.03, 5.5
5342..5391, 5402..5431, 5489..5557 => 0.10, 5.59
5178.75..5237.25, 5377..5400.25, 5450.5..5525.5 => -0.03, 5.08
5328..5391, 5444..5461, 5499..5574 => 0.07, 5.5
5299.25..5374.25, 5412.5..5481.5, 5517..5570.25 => 0.07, 5.56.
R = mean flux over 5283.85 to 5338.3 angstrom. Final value 5.43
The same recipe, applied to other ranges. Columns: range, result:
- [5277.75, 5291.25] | 5.27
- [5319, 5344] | 5.2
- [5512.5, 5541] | 5.54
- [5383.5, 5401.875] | 5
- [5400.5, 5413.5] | 4.93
